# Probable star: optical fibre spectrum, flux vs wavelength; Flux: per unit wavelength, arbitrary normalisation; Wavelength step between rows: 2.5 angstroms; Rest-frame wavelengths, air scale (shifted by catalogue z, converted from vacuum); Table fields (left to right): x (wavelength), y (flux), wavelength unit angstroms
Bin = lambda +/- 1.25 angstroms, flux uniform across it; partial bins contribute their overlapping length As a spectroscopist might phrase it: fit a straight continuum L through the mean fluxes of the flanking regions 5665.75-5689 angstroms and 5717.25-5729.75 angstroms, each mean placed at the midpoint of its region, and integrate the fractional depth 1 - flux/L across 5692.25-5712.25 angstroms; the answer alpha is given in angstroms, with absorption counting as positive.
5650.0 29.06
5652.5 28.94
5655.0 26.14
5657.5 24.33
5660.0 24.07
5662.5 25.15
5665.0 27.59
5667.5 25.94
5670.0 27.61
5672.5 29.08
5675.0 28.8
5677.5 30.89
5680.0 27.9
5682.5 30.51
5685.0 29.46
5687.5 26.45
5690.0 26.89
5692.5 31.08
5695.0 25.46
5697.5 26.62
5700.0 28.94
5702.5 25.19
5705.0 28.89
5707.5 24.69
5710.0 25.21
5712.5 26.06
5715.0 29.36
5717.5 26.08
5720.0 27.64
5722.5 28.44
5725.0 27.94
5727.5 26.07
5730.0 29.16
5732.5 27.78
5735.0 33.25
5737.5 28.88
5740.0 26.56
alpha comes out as 0.8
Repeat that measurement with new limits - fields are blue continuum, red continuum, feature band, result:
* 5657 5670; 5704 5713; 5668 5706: -3.33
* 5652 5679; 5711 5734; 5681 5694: -0.71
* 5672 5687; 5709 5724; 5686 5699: 0.54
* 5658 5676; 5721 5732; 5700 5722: 0.61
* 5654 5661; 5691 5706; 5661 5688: -2.20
